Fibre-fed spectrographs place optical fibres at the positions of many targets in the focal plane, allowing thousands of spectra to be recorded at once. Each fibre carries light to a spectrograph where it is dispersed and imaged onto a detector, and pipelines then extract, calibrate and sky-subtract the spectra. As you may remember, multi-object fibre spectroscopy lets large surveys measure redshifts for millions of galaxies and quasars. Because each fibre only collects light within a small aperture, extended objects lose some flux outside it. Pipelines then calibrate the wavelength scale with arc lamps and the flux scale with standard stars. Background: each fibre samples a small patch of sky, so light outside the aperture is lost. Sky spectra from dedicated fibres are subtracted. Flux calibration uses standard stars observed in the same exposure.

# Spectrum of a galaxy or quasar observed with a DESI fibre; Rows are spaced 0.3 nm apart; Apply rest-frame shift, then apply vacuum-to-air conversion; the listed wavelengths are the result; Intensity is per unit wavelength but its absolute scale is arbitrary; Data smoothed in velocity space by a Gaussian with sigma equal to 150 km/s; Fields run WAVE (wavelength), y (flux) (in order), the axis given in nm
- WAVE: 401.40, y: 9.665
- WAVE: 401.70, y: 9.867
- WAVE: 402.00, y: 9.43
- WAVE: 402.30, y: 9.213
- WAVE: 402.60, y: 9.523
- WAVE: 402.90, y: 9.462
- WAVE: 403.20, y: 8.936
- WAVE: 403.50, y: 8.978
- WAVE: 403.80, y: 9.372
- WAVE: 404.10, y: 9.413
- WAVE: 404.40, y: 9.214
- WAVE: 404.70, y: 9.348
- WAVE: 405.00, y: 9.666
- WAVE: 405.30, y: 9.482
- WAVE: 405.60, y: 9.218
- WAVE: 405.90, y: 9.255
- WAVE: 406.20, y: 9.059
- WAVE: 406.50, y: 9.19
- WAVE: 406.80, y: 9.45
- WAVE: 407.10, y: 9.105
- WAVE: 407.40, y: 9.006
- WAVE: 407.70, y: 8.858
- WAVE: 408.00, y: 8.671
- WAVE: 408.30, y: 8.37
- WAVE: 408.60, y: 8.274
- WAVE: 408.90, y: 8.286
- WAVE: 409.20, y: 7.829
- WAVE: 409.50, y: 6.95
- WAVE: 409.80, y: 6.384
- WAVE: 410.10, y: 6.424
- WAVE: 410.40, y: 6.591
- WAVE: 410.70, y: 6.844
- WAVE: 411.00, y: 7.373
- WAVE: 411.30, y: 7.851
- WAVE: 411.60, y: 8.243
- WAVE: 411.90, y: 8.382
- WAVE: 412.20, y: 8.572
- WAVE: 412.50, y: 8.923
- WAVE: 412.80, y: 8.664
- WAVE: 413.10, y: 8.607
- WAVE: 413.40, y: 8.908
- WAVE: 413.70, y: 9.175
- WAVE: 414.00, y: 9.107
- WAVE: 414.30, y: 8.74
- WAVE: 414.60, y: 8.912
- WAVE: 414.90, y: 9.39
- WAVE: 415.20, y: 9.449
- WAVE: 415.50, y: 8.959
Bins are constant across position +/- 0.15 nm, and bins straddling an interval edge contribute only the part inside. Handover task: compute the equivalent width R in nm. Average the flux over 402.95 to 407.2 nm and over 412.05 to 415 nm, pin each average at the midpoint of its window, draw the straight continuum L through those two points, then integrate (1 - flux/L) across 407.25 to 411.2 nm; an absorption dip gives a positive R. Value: 0.61 nm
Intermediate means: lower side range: 9.27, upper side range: 8.89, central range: 7.68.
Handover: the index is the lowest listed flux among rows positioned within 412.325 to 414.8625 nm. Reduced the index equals 8.607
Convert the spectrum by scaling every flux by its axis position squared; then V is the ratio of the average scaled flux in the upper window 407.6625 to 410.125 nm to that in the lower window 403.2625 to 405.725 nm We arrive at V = 0.9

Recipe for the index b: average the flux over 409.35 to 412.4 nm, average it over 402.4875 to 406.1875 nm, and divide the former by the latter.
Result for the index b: 0.79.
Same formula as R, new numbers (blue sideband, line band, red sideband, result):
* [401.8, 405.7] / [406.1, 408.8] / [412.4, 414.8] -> 0.09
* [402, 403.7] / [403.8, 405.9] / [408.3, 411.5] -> -0.16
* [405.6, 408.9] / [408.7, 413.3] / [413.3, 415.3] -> 0.64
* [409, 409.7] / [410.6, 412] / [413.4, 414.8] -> 0.05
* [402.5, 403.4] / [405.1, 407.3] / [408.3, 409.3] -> -0.15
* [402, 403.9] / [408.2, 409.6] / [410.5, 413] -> 0.08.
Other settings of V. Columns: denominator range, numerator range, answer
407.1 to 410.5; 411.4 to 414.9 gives 1.14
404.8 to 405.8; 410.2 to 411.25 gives 0.76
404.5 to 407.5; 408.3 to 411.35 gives 0.80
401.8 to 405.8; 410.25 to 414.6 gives 0.93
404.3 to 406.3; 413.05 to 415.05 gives 1.01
